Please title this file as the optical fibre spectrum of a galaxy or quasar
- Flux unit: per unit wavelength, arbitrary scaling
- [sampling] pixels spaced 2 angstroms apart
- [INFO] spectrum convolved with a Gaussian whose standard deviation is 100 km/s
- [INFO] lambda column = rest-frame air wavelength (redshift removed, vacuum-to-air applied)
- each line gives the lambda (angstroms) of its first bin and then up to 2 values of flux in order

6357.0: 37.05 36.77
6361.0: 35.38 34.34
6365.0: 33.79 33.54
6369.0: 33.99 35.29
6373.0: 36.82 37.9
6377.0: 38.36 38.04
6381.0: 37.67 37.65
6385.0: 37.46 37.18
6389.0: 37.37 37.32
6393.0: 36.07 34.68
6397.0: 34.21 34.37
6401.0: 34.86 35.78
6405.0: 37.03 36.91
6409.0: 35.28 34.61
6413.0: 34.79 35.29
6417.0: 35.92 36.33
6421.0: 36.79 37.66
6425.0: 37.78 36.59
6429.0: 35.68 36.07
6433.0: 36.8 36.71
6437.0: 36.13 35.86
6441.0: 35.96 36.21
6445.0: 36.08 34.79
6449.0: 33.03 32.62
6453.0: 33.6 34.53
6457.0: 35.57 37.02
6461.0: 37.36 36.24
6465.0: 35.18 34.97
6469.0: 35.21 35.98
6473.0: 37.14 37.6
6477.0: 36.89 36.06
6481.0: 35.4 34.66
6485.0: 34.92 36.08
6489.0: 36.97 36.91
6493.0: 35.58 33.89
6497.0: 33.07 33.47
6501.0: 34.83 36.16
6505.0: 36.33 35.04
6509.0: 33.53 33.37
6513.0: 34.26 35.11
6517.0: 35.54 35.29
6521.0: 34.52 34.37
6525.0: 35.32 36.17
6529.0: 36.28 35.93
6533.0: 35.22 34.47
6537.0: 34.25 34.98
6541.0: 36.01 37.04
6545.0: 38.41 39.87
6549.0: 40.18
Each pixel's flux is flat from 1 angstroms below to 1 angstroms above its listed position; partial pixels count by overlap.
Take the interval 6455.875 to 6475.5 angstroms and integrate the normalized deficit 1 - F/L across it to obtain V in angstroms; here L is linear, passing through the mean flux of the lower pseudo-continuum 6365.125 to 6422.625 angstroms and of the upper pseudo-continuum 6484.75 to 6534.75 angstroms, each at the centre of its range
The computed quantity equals -0.4 angstroms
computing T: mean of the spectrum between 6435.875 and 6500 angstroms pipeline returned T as 35.5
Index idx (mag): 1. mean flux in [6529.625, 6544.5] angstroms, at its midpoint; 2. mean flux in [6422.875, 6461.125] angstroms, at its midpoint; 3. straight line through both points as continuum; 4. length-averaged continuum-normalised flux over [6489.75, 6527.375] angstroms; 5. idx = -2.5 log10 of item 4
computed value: 0.02 mag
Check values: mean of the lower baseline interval 35.7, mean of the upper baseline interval 35.5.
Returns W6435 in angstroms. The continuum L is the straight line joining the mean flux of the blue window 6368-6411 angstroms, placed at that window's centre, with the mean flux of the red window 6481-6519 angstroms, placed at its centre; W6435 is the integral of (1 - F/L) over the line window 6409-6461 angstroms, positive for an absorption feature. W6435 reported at 0.1 angstroms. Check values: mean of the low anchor 36.4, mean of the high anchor 35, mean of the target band 35.7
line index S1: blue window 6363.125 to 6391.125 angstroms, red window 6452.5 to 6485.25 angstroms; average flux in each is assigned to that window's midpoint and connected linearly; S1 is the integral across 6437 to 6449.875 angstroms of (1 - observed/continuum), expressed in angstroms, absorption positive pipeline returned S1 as 0.22 angstroms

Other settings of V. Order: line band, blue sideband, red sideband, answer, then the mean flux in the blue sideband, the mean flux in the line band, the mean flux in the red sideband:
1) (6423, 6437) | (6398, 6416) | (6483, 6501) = -0.52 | 35.4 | 36.6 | 35.1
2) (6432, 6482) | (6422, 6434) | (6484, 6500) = 0.40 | 36.8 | 35.7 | 35.1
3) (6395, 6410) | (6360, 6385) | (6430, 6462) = 0.18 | 36.1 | 35.4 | 35.5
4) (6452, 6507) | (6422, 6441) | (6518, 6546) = 0.74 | 36.6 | 35.6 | 35.6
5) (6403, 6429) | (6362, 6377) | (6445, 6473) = -0.71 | 35.3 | 36.2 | 35.2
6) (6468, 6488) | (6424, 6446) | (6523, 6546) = 0.06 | 36.4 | 36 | 35.8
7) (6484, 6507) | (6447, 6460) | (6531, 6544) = -0.25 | 34.4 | 35.3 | 35.4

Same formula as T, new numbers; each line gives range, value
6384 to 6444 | 36.1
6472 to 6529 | 35.3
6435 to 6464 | 35.4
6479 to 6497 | 35.4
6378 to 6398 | 36.8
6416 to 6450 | 36.1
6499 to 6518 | 34.8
